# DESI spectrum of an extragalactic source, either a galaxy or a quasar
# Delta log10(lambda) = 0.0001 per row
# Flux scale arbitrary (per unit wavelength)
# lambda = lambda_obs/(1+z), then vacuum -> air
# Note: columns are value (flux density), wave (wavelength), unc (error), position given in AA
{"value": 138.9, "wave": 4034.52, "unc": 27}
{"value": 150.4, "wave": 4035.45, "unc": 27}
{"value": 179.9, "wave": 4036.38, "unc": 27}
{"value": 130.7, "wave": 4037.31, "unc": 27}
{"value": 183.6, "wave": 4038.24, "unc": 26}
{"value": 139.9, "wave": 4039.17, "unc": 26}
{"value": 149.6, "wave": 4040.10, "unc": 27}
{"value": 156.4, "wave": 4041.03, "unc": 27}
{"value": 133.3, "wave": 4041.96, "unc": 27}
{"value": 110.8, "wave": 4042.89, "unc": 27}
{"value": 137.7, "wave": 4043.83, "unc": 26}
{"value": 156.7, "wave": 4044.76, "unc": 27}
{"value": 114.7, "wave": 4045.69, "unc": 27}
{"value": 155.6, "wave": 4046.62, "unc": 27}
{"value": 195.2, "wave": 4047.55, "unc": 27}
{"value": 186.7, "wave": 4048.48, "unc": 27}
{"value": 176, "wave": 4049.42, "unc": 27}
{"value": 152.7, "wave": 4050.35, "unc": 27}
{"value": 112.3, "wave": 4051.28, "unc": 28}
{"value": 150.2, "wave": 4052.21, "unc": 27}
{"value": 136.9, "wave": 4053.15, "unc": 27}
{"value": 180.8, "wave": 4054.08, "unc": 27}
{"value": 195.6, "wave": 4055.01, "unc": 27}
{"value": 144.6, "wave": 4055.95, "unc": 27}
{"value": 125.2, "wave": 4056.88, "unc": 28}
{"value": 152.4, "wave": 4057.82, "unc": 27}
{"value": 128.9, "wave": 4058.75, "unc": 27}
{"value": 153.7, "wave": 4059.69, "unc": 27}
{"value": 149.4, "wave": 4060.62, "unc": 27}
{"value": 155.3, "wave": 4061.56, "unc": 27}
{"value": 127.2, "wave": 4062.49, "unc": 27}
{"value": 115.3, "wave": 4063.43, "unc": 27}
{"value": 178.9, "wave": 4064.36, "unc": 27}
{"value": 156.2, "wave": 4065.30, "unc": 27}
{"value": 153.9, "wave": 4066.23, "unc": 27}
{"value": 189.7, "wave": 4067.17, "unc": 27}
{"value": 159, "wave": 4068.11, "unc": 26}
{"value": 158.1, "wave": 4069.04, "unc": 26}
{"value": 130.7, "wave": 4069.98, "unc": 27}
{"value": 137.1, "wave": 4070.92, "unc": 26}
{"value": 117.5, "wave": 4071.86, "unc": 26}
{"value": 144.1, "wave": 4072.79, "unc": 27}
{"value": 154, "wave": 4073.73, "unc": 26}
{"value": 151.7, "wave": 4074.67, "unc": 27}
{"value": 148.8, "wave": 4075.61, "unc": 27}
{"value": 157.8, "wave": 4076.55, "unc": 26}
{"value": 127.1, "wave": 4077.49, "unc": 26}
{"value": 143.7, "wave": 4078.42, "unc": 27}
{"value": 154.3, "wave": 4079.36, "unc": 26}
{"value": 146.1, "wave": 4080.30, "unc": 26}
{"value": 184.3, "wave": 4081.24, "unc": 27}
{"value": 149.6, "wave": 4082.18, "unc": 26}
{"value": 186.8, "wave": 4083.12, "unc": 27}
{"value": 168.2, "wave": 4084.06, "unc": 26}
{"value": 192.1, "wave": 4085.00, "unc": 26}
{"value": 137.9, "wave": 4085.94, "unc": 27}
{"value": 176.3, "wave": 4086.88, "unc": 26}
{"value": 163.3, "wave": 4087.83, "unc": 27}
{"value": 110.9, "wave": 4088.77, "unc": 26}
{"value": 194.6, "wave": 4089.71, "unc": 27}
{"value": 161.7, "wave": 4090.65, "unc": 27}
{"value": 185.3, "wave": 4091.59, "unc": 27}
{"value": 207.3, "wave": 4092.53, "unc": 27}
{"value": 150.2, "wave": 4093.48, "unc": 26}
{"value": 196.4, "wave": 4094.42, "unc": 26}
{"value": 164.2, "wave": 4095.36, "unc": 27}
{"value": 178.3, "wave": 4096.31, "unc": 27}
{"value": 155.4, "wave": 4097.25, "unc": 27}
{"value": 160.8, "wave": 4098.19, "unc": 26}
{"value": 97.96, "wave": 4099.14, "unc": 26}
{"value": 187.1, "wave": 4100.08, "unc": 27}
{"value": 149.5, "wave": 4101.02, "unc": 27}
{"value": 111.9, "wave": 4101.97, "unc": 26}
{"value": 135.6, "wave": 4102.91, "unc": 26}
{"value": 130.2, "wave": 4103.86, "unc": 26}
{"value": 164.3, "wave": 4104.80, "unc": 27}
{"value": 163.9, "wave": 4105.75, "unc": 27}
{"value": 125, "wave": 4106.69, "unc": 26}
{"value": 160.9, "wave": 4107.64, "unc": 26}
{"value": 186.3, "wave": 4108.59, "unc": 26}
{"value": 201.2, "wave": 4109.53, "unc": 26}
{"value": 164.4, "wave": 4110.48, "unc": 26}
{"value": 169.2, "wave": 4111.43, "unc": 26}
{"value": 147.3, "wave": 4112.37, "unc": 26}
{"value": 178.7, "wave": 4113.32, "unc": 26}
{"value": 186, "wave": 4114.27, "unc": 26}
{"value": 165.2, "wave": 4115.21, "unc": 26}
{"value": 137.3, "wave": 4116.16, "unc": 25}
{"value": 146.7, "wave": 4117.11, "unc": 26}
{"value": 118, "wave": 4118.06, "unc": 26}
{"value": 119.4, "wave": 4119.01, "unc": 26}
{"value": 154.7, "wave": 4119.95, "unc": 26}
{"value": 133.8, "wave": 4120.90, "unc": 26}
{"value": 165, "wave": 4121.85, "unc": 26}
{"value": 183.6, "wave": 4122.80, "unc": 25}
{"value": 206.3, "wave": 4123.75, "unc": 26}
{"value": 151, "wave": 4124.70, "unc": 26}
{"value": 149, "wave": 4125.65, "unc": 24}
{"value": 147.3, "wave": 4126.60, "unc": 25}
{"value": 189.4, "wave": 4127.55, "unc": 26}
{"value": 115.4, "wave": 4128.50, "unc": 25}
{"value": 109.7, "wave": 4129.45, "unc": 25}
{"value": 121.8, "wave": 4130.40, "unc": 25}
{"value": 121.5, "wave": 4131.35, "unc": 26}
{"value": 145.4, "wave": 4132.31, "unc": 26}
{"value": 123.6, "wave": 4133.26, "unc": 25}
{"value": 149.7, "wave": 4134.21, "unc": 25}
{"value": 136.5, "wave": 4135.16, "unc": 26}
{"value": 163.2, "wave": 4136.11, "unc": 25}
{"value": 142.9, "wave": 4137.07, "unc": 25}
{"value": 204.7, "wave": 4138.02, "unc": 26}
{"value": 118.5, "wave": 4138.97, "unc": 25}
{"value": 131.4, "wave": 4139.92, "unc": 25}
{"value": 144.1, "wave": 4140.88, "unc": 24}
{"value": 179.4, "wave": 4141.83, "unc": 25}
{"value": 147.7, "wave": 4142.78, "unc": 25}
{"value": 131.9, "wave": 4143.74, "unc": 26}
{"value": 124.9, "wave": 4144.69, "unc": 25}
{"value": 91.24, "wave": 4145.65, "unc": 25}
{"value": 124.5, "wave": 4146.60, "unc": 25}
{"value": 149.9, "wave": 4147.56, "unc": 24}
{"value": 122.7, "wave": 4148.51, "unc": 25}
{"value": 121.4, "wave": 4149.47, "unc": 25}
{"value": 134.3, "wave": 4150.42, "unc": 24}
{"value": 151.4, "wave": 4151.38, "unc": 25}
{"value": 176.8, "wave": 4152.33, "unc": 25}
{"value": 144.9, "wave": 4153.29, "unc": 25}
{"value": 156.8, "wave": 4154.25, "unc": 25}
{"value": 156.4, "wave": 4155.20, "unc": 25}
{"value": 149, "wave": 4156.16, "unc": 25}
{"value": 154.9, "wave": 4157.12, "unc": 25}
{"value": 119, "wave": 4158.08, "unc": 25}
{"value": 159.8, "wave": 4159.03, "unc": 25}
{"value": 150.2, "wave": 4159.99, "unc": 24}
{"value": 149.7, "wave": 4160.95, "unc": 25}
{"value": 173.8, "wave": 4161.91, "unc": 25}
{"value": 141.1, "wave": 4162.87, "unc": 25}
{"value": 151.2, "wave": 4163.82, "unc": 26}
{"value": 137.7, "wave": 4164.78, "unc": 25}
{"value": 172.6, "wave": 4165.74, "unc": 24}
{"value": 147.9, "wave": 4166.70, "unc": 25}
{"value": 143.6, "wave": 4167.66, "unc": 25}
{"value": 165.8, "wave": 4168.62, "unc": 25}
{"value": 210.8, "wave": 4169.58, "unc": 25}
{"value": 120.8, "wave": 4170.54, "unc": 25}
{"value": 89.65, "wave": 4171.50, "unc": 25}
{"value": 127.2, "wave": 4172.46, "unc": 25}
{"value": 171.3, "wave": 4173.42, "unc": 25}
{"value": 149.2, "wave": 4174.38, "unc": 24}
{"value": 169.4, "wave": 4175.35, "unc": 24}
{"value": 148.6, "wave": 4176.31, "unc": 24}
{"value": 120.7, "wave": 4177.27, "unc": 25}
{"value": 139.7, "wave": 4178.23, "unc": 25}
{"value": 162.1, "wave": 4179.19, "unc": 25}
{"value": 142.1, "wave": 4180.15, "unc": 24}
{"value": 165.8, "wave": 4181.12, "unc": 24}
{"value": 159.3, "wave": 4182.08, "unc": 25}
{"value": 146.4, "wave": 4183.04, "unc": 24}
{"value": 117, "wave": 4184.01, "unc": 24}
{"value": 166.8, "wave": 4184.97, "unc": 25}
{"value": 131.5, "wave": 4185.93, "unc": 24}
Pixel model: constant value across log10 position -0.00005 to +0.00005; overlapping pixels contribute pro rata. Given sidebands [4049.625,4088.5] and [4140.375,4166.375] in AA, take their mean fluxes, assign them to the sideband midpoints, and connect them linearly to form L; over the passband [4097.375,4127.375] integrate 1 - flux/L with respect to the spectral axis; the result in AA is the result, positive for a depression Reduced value -1.3 AA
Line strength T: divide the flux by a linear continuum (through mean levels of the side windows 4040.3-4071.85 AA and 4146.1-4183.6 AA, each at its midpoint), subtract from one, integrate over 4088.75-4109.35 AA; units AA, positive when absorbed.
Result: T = -1.4 AA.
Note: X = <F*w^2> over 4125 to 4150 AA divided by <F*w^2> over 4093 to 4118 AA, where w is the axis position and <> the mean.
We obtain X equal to 0.9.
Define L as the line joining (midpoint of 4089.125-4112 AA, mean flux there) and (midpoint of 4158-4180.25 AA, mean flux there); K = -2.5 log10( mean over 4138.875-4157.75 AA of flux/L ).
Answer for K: 0.09 mag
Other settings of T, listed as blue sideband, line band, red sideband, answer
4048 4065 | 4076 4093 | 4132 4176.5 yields -1.6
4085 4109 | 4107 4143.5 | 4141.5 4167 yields -0.2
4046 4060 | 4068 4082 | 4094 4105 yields 0.6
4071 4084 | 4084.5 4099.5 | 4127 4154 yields -1.6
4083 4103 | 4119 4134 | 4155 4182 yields 0.9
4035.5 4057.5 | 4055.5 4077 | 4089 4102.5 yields 1.3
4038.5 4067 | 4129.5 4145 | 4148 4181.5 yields 0.7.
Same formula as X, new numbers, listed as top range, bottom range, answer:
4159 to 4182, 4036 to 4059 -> 1.05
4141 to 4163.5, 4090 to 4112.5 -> 0.92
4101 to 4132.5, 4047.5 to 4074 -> 1.03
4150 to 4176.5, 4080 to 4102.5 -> 0.96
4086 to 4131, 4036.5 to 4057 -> 1.06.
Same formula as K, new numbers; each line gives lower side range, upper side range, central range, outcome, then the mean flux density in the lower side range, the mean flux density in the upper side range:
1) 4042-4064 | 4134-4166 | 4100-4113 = -0.07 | 148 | 146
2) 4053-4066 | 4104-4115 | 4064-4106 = 0.01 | 150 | 167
